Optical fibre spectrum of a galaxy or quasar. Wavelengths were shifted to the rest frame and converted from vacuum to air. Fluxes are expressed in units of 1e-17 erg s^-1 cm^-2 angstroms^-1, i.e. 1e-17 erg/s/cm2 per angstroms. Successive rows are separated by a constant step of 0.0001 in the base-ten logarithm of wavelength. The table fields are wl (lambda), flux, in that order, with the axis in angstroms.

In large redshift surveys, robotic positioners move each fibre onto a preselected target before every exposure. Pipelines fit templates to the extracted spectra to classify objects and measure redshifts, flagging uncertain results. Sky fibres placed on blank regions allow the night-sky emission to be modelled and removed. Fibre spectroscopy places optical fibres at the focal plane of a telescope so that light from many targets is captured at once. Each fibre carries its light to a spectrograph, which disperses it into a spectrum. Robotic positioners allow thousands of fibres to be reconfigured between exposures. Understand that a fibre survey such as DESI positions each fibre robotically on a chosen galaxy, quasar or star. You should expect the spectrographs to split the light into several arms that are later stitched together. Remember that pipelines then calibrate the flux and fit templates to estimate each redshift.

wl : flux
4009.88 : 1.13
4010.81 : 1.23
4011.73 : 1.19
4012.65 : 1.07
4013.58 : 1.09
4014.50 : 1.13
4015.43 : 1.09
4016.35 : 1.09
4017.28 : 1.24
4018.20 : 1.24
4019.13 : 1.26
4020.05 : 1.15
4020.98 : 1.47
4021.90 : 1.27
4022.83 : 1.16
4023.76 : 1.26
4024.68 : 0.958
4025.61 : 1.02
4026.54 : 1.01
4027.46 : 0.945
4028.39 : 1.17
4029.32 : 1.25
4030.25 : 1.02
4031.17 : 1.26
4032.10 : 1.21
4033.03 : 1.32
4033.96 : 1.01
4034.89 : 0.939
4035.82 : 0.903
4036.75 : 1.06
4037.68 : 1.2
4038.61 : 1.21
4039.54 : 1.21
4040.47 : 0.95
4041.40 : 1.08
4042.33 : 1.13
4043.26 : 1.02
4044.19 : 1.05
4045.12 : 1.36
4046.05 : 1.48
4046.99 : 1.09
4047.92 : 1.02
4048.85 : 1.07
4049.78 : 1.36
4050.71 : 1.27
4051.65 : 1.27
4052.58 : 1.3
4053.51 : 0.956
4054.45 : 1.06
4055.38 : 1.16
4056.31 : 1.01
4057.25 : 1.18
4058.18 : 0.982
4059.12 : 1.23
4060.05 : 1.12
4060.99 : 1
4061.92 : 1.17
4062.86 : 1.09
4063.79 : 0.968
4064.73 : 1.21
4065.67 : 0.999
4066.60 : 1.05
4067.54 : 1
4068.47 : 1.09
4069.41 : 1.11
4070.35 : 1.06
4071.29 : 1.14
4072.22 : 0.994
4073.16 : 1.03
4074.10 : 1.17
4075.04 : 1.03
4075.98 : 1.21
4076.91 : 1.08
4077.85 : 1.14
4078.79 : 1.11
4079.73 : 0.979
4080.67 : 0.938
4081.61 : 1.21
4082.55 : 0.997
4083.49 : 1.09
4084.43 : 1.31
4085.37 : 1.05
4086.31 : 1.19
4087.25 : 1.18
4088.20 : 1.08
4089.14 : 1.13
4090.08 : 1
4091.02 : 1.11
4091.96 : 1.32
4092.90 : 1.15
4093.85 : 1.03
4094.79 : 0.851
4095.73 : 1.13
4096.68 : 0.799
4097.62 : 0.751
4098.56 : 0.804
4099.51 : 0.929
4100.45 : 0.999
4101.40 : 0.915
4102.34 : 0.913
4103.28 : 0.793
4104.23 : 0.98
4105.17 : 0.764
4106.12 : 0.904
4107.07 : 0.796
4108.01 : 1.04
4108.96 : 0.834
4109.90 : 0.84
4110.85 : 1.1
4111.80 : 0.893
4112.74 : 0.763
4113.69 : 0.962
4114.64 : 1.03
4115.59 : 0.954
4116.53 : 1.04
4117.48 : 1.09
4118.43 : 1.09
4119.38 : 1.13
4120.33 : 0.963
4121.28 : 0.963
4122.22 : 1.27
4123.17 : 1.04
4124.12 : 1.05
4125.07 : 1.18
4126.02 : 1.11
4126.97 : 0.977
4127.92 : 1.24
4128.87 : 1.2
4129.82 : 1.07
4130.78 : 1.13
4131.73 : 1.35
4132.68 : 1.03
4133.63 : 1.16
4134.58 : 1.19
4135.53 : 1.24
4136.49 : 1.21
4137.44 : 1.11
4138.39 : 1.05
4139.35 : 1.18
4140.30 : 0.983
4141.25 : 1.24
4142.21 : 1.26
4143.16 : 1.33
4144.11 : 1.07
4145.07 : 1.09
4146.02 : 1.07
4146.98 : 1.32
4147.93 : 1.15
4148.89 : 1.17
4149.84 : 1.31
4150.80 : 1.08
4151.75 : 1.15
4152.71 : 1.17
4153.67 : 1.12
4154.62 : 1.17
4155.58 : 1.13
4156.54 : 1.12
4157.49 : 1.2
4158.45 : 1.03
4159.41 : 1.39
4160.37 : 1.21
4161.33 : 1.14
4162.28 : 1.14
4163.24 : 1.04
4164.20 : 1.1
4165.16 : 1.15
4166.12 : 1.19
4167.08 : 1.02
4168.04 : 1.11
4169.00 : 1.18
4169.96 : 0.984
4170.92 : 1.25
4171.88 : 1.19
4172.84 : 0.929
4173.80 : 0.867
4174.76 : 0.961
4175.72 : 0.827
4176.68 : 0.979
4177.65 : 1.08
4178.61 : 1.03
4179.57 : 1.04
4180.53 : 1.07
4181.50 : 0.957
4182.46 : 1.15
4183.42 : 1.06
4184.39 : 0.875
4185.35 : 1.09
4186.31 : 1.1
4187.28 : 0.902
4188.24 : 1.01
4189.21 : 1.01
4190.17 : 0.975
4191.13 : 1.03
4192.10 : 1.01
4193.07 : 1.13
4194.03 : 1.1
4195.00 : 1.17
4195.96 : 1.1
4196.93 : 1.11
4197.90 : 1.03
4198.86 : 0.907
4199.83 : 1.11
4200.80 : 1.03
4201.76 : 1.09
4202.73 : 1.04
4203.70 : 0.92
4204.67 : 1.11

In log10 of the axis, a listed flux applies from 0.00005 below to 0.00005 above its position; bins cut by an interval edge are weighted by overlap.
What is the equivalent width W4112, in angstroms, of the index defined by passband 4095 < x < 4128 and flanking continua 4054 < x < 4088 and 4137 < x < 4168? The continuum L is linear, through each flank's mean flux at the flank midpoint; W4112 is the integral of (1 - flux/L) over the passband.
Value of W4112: 4.5 angstroms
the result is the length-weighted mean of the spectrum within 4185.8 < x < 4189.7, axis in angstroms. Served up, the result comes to 1.01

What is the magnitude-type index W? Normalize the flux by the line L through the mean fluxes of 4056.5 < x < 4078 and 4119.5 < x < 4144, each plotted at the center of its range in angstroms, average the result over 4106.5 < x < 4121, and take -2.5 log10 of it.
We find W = 0.16 mag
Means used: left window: 1.09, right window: 1.14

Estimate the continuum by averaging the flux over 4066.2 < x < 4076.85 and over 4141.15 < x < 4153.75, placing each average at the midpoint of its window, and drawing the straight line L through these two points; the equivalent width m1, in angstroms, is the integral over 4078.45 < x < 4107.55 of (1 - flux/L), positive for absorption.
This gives 2.7 angstroms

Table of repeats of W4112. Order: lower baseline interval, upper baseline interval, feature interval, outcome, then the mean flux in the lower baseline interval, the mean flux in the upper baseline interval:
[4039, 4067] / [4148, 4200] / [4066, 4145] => 3.7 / 1.13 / 1.08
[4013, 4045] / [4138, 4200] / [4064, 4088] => 0.5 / 1.13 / 1.09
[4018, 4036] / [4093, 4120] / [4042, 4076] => -1.9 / 1.14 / 0.936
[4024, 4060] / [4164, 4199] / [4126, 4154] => -2.4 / 1.13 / 1.05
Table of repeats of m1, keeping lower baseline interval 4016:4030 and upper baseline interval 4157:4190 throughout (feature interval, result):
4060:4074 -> 0.81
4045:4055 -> -0.44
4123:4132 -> -0.31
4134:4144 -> -0.80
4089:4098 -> 0.74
